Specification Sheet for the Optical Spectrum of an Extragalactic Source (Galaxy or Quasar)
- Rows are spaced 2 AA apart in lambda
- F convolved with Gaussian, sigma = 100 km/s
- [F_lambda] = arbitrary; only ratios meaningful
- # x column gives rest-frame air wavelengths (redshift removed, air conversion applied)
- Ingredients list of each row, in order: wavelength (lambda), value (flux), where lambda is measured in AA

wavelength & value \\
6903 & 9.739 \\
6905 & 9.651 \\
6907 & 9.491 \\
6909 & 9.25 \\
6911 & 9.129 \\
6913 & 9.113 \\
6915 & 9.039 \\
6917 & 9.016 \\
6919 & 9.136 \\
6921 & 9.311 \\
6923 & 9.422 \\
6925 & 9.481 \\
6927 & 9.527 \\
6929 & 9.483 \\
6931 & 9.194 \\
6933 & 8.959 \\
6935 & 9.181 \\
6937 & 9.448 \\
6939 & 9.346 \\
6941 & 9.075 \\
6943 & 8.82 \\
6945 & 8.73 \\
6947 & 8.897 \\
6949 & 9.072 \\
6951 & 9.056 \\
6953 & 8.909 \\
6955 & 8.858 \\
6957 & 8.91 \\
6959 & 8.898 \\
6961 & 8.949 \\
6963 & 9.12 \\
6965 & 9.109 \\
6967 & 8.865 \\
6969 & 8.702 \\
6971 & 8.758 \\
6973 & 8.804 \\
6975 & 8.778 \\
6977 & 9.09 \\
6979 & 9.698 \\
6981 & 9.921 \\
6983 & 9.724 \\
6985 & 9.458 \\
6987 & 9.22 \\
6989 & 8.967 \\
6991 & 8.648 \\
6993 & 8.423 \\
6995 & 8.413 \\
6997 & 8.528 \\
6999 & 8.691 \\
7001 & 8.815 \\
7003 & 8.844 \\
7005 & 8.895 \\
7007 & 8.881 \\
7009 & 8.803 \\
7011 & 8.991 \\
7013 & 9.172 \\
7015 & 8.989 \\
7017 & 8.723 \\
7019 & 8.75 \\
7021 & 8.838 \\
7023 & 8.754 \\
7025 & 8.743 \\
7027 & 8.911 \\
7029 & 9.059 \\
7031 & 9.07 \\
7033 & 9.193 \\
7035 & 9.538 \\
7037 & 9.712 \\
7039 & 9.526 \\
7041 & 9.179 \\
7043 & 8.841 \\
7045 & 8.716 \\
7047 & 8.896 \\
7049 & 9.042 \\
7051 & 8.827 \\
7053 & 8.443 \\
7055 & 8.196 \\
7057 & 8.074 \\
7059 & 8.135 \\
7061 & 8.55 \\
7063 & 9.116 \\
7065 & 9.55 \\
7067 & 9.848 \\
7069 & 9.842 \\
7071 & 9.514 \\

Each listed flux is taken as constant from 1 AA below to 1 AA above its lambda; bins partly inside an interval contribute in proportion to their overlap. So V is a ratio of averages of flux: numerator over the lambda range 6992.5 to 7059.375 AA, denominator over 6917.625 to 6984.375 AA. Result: 0.97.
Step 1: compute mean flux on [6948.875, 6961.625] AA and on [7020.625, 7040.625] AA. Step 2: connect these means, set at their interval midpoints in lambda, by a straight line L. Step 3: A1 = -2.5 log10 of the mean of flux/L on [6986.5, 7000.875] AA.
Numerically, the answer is 0.044 mag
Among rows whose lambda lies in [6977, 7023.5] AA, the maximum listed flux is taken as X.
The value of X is 9.921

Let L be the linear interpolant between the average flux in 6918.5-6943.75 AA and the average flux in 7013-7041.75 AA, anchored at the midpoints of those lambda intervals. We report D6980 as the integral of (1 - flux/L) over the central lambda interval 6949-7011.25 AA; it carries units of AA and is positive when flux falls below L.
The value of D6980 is 1.4 AA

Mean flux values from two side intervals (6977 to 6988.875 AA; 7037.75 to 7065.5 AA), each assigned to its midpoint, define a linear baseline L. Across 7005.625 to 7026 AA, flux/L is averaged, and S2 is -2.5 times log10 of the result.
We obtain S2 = 0.04 mag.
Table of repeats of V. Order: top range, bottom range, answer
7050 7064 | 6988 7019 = 0.97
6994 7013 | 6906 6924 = 0.95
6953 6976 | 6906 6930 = 0.96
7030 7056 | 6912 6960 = 0.99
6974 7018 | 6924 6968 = 0.99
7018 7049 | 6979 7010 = 1.01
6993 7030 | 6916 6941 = 0.95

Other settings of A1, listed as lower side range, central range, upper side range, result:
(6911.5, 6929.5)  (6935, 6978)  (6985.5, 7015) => 0.01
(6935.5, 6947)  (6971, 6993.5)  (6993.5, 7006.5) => -0.04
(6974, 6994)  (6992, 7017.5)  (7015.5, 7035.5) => 0.03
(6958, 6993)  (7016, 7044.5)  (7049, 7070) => -0.01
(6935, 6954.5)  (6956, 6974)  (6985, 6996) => 0.00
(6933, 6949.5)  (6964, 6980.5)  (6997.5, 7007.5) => -0.01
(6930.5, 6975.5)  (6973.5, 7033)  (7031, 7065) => 0.00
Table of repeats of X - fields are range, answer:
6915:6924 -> 9.422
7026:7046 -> 9.712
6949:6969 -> 9.12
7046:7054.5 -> 9.042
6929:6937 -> 9.483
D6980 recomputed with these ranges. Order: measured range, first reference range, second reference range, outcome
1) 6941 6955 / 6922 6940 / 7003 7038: 0.5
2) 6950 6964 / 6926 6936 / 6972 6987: 0.5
